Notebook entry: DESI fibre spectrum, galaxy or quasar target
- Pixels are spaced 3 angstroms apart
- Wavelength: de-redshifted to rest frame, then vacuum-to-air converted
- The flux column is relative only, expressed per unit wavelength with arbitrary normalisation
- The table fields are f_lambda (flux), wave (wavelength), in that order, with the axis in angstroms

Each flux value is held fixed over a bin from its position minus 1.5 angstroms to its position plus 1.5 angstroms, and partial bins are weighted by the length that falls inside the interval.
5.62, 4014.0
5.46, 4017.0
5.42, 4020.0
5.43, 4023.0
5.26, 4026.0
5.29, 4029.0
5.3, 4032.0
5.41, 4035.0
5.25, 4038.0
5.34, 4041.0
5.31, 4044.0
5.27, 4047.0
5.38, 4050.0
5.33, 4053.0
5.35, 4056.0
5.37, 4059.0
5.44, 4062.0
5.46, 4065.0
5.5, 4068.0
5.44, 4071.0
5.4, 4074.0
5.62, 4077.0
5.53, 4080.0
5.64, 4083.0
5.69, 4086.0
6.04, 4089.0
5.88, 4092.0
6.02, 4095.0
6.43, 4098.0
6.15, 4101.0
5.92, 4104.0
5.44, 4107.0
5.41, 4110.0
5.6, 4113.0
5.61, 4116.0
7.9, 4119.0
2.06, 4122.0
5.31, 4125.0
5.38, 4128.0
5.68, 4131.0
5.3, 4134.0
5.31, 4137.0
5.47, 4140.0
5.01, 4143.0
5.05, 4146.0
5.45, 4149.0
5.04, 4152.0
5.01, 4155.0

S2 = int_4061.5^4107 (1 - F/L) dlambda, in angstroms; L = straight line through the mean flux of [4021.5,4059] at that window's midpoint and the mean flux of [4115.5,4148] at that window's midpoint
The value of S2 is -3.8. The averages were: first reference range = 5.33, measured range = 5.74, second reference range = 5.27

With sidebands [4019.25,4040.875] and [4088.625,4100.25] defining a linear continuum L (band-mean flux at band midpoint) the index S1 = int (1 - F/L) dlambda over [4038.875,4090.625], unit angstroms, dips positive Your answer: 2.4 angstroms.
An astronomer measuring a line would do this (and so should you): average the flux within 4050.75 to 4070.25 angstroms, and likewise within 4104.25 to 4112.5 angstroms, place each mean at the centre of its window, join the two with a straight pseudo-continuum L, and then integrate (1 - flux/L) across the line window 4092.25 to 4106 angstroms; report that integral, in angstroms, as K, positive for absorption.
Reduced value -1.5 angstroms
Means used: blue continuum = 5.41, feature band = 6.08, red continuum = 5.52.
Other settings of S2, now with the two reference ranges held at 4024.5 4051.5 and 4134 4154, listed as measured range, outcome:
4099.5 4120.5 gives -3.0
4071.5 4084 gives -0.6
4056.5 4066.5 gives -0.2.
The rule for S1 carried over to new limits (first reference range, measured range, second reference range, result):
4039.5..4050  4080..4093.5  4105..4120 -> -0.2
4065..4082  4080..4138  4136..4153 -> -2.8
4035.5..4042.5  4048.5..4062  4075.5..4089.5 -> 0.2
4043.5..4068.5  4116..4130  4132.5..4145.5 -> 0.1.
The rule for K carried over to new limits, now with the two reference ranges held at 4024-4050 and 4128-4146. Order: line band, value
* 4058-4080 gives -0.6 angstroms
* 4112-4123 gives -0.2 angstroms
